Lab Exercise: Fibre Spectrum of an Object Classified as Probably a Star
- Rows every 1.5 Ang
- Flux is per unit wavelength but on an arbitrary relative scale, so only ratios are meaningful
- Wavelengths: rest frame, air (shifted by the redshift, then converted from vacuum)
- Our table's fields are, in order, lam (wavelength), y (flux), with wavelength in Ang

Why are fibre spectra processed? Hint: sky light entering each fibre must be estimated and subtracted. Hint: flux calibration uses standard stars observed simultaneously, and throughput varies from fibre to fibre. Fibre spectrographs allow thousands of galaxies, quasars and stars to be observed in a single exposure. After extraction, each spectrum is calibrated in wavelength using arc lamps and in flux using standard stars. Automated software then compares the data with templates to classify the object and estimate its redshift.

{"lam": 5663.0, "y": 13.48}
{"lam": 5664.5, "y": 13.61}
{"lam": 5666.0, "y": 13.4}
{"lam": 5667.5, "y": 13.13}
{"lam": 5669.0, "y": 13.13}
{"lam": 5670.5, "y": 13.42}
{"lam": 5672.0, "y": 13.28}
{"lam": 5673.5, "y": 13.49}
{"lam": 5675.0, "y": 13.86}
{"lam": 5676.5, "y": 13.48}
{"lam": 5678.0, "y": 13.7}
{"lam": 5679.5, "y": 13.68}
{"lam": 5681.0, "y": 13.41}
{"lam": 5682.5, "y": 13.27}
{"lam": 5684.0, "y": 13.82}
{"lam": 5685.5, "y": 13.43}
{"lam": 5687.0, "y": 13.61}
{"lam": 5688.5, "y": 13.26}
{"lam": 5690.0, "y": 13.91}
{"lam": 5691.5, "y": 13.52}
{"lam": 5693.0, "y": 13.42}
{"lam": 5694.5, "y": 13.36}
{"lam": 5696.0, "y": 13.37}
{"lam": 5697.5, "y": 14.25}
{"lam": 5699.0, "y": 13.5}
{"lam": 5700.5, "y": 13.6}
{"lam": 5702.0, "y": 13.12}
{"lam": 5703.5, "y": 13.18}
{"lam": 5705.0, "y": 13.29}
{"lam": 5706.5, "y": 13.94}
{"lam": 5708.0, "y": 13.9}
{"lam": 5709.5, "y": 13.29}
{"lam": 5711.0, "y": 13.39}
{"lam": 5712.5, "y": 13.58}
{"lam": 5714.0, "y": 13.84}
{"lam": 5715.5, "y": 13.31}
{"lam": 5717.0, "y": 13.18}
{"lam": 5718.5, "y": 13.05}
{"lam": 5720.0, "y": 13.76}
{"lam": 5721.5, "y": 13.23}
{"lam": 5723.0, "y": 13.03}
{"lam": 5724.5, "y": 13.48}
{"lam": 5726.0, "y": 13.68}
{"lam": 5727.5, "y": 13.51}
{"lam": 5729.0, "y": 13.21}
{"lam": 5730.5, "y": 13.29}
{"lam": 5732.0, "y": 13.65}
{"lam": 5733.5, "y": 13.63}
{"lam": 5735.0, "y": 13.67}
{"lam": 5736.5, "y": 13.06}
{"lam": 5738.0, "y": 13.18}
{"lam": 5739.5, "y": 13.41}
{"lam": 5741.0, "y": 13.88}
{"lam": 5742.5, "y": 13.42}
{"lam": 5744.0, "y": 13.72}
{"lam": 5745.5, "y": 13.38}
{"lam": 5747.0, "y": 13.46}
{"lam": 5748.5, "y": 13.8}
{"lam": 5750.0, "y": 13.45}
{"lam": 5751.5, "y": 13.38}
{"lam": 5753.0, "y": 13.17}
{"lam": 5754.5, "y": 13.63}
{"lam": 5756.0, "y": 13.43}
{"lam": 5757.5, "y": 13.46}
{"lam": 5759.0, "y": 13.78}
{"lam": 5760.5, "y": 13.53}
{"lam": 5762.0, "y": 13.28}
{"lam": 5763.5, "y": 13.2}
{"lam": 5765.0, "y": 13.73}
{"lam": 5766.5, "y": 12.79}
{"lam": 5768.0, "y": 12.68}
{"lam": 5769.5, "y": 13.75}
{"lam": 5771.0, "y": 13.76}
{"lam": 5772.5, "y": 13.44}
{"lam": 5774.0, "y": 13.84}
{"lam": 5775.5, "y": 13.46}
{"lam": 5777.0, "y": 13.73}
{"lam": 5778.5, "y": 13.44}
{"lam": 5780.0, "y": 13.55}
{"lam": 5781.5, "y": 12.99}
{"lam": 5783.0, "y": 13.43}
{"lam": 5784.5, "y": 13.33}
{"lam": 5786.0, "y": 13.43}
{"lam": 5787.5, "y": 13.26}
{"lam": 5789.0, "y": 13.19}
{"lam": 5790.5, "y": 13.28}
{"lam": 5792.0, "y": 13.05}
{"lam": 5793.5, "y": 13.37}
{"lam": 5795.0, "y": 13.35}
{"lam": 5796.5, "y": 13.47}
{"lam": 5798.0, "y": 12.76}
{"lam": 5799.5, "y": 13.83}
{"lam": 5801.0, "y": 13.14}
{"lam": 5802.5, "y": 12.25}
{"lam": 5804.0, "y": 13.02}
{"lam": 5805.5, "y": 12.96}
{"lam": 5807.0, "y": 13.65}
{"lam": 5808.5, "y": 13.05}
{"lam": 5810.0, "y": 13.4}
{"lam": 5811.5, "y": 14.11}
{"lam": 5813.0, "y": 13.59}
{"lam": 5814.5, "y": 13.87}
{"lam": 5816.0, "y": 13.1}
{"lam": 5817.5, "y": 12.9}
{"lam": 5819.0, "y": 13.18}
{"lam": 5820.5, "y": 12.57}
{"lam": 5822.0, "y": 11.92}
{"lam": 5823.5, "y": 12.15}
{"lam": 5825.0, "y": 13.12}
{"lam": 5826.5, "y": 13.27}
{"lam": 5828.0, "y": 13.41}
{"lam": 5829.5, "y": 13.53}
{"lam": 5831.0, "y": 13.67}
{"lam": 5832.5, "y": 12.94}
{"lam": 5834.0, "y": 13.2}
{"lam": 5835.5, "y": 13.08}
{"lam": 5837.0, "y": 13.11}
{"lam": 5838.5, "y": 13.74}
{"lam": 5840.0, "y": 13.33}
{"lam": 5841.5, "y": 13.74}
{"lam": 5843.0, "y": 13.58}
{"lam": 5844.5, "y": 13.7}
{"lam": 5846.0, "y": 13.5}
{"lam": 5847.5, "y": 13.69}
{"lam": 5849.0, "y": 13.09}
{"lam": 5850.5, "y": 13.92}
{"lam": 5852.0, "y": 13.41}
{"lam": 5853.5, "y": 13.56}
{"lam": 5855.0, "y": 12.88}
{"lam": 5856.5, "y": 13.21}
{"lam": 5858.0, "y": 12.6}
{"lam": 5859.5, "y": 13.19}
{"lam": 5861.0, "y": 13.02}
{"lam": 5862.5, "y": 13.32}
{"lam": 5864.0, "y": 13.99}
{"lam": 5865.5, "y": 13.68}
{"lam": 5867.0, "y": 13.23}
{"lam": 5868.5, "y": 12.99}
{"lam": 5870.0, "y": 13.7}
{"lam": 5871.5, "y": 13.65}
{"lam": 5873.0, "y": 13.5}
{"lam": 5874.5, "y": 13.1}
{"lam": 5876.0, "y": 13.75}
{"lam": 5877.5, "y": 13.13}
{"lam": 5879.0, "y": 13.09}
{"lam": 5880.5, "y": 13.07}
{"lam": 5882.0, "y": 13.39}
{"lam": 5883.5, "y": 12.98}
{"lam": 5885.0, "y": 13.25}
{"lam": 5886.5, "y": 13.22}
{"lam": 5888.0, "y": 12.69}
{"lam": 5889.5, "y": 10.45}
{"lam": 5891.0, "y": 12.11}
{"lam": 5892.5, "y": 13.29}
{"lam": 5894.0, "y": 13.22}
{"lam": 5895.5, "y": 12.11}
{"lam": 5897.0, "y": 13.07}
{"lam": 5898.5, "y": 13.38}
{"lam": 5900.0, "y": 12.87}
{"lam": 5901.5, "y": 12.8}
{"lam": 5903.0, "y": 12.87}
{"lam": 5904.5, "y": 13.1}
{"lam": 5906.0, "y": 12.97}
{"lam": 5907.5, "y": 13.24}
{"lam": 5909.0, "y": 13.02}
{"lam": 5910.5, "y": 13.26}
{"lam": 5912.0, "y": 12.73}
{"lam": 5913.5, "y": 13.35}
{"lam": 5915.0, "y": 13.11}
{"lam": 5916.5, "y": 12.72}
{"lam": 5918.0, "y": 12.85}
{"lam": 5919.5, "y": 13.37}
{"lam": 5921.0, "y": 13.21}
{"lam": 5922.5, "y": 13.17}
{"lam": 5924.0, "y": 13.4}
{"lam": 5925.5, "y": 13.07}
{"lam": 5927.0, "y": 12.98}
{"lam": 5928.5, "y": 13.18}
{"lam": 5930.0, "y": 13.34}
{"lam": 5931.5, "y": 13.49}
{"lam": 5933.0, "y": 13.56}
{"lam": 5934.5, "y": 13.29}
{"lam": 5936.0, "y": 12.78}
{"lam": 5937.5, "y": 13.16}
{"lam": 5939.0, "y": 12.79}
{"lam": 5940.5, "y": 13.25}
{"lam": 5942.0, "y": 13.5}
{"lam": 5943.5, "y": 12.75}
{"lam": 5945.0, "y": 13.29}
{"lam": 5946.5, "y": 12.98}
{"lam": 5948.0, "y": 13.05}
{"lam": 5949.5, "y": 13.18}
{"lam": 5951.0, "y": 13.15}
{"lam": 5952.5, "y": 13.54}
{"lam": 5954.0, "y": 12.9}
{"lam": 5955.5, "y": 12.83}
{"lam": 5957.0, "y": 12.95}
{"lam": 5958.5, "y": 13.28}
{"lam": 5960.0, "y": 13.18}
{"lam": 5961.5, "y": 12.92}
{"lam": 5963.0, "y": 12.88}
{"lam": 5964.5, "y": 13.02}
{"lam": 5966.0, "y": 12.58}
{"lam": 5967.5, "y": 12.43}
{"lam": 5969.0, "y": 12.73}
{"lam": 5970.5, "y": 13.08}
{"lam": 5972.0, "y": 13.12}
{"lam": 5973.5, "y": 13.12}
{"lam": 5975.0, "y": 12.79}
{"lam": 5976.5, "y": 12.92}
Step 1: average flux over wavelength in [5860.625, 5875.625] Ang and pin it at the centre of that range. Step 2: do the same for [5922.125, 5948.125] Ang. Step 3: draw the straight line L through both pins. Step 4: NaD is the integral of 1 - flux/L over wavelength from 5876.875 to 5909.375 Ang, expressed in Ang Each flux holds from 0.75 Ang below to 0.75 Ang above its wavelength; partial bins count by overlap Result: 1.1 Ang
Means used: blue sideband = 13.4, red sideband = 13.2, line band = 12.9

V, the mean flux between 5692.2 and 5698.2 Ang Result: 13.6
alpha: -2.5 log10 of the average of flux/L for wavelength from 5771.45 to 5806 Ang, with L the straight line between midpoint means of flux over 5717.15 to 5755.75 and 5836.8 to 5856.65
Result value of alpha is 0.014 mag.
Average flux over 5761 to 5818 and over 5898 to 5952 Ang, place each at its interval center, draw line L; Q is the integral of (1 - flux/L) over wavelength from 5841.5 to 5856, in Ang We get -0.28 Ang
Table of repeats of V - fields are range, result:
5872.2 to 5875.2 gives 13.3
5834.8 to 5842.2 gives 13.4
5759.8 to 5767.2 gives 13.3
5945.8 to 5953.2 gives 13.2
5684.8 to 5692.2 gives 13.5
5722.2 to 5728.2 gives 13.4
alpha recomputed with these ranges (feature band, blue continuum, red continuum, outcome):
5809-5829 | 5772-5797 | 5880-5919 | 0.009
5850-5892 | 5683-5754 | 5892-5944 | 0.004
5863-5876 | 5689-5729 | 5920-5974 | -0.022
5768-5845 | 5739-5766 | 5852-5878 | 0.011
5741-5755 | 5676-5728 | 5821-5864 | -0.007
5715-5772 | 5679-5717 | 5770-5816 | 0.002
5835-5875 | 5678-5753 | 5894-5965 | -0.014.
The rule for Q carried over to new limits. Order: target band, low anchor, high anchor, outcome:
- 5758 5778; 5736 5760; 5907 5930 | -0.03 Ang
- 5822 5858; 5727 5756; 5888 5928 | -0.43 Ang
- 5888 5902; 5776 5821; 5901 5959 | 0.60 Ang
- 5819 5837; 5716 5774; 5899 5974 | 0.37 Ang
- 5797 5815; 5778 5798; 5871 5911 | -0.08 Ang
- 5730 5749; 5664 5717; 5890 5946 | -0.14 Ang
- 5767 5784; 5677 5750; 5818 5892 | -0.12 Ang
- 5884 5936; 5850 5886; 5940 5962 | 0.88 Ang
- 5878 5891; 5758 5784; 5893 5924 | 0.36 Ang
